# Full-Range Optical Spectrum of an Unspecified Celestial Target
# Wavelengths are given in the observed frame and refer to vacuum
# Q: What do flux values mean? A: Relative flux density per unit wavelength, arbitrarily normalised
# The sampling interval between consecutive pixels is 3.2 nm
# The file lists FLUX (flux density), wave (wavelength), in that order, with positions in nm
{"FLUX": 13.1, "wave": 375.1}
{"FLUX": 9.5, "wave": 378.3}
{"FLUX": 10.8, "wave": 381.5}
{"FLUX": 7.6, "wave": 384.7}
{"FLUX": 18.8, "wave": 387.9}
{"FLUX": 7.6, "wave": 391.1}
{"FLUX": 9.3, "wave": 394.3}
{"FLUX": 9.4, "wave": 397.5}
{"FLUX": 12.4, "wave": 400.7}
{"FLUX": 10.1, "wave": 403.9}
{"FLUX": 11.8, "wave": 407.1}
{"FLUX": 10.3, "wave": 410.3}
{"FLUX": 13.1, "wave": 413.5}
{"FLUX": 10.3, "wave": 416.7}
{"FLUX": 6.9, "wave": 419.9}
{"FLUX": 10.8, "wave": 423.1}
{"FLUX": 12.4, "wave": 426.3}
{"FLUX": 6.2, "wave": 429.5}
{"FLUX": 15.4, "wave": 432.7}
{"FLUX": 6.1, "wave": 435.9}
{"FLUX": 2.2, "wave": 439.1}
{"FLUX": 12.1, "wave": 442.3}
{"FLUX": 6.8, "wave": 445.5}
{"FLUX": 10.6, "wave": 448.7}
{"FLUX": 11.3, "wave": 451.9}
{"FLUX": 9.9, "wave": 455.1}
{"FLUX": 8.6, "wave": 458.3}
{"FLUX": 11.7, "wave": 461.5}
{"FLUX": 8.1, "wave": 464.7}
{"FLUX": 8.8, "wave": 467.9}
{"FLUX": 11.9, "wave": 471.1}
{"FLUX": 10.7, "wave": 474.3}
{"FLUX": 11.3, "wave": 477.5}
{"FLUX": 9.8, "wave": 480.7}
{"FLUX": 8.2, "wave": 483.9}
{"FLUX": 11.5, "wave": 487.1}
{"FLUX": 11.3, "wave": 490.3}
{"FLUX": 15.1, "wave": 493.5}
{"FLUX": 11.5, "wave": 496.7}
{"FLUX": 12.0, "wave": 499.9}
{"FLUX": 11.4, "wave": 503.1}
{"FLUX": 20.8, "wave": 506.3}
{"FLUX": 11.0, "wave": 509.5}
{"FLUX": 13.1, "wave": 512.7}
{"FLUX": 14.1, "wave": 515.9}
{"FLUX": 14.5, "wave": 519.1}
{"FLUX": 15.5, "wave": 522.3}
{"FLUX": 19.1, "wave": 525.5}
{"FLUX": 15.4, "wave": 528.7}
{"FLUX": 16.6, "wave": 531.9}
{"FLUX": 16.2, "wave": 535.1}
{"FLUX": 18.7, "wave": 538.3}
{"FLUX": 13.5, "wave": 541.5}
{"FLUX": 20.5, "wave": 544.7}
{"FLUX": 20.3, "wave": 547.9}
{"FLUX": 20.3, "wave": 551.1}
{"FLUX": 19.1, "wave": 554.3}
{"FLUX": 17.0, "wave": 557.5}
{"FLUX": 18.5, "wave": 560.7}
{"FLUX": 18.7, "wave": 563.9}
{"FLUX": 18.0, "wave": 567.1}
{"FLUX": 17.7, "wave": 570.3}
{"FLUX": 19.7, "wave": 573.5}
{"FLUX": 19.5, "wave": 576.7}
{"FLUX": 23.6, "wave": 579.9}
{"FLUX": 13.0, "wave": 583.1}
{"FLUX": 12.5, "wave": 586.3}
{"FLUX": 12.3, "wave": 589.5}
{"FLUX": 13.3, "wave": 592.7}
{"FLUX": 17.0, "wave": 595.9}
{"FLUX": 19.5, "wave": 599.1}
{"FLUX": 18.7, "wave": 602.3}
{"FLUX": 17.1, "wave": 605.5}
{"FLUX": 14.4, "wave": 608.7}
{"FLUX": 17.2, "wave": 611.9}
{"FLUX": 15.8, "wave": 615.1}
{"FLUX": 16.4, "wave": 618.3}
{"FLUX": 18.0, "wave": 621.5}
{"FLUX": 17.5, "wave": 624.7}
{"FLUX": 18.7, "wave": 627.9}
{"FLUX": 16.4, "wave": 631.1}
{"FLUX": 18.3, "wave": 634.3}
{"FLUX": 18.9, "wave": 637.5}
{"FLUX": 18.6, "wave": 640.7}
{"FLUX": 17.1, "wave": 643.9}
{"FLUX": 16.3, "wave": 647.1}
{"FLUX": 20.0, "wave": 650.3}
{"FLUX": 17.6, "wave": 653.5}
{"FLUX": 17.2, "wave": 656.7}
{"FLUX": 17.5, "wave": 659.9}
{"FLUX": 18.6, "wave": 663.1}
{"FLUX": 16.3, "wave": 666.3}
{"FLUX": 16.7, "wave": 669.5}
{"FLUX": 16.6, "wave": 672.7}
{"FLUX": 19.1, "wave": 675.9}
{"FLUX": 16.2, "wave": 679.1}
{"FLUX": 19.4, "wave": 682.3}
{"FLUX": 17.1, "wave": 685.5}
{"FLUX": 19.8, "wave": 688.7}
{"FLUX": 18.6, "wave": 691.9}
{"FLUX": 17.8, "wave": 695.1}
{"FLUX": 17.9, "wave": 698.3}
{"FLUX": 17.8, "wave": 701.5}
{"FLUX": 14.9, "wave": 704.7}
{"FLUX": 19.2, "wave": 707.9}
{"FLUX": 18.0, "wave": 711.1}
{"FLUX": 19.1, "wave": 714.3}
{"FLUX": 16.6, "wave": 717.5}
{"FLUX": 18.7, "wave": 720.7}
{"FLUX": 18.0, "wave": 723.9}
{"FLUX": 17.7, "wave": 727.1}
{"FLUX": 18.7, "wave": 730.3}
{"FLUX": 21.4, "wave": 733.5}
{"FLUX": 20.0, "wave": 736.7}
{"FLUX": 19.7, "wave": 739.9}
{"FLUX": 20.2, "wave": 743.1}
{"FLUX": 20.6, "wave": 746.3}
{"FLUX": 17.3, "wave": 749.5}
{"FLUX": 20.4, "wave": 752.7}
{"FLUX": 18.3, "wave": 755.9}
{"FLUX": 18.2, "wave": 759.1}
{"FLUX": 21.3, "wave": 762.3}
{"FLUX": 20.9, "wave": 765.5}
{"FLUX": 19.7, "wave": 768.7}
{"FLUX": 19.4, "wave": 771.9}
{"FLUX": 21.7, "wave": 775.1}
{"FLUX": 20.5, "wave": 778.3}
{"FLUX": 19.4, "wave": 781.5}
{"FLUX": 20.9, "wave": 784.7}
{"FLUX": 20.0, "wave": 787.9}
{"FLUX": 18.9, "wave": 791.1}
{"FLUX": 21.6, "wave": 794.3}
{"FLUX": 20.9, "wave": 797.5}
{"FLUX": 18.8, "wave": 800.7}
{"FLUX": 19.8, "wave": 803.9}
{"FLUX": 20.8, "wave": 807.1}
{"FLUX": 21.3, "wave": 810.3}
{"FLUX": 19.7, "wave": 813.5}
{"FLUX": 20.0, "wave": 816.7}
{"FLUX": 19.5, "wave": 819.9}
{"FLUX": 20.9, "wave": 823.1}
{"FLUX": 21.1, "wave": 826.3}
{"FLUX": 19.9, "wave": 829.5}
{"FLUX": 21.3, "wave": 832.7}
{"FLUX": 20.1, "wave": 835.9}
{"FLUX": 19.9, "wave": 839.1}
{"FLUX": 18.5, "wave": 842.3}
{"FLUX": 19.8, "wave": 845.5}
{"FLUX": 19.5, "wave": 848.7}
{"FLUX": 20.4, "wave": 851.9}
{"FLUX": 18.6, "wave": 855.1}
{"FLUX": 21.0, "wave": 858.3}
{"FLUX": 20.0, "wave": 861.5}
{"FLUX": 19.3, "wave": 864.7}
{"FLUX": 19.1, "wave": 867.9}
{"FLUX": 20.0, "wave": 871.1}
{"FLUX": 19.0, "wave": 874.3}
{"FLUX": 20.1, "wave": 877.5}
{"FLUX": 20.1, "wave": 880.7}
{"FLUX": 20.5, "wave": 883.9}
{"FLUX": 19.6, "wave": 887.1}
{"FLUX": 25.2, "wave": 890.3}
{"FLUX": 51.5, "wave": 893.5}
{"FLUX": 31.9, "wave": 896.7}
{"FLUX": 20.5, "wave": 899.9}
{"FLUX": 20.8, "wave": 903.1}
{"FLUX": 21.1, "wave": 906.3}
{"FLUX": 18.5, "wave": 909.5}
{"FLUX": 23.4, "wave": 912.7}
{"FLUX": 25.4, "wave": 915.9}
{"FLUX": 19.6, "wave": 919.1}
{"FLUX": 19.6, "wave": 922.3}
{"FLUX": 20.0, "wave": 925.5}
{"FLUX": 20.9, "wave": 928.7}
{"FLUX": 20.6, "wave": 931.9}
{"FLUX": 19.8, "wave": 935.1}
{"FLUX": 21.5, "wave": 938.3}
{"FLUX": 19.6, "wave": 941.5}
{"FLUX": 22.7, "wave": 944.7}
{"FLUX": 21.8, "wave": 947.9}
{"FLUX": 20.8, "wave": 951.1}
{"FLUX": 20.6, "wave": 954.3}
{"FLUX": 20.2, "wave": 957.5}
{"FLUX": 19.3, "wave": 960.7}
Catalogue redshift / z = 0.36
